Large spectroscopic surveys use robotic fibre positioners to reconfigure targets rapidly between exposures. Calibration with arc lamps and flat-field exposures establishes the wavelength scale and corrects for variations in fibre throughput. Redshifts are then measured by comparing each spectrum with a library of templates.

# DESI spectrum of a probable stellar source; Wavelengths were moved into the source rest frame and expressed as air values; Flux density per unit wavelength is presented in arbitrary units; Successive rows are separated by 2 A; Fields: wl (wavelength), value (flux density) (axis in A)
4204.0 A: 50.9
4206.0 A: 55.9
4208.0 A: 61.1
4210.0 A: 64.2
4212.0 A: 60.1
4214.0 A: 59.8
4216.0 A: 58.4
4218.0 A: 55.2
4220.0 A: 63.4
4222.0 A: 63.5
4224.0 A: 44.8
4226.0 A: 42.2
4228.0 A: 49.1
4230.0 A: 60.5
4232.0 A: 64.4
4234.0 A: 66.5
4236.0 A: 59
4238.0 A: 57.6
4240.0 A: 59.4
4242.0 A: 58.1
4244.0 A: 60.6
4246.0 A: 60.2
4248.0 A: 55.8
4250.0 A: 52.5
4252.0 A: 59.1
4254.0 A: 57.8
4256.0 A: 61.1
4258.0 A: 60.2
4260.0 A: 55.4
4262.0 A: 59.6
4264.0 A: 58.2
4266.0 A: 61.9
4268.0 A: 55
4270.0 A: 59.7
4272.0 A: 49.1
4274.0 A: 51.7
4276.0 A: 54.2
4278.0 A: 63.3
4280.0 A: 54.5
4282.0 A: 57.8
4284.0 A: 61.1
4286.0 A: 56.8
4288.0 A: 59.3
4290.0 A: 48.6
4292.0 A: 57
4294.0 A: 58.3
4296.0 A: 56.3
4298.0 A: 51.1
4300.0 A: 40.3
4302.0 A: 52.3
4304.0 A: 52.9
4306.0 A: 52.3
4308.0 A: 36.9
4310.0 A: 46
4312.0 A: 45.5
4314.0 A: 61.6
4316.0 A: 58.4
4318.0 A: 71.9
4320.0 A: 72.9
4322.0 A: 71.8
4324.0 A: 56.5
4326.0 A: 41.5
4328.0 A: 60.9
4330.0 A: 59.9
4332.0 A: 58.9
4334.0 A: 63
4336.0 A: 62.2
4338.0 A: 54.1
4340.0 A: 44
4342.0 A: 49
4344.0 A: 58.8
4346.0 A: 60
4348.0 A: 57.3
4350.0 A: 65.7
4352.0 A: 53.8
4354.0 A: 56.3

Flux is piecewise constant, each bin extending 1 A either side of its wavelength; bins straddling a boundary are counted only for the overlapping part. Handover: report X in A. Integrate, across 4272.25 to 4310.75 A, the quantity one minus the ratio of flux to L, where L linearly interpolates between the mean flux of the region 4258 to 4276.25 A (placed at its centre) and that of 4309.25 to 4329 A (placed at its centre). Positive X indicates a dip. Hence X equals 2.9 A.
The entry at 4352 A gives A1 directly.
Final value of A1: 53.8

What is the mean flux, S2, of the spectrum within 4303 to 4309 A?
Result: 47.4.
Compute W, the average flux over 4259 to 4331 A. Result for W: 55.8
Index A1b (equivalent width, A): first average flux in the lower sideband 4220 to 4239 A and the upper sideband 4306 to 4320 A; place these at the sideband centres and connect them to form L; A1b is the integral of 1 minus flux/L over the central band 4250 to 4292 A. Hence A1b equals -1.0 A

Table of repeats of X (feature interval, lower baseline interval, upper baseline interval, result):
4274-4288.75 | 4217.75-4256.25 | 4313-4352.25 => 0.2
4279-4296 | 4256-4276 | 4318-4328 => 0.6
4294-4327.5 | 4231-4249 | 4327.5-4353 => 2.2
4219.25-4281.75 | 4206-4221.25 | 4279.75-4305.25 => 0.0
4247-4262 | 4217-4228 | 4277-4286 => -0.3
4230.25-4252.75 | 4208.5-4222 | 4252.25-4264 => 0.0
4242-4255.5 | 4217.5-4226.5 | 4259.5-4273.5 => -0.5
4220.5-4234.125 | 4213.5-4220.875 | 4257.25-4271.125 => 0.8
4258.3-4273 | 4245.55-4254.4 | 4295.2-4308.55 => -0.7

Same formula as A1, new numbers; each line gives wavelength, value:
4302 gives 52.3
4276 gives 54.2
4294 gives 58.3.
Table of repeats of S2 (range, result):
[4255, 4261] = 58.9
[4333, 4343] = 54.5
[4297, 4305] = 49.1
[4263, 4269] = 58.4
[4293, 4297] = 57.3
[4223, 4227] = 43.5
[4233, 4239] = 61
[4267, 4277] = 53.9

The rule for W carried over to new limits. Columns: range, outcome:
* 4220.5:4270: 57.7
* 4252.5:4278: 57.3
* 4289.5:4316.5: 51.2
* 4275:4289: 58.1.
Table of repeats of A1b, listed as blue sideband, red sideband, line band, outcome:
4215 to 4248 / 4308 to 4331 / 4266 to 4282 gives 0.5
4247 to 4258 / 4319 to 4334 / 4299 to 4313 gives 3.1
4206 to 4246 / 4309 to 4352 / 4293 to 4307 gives 1.5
